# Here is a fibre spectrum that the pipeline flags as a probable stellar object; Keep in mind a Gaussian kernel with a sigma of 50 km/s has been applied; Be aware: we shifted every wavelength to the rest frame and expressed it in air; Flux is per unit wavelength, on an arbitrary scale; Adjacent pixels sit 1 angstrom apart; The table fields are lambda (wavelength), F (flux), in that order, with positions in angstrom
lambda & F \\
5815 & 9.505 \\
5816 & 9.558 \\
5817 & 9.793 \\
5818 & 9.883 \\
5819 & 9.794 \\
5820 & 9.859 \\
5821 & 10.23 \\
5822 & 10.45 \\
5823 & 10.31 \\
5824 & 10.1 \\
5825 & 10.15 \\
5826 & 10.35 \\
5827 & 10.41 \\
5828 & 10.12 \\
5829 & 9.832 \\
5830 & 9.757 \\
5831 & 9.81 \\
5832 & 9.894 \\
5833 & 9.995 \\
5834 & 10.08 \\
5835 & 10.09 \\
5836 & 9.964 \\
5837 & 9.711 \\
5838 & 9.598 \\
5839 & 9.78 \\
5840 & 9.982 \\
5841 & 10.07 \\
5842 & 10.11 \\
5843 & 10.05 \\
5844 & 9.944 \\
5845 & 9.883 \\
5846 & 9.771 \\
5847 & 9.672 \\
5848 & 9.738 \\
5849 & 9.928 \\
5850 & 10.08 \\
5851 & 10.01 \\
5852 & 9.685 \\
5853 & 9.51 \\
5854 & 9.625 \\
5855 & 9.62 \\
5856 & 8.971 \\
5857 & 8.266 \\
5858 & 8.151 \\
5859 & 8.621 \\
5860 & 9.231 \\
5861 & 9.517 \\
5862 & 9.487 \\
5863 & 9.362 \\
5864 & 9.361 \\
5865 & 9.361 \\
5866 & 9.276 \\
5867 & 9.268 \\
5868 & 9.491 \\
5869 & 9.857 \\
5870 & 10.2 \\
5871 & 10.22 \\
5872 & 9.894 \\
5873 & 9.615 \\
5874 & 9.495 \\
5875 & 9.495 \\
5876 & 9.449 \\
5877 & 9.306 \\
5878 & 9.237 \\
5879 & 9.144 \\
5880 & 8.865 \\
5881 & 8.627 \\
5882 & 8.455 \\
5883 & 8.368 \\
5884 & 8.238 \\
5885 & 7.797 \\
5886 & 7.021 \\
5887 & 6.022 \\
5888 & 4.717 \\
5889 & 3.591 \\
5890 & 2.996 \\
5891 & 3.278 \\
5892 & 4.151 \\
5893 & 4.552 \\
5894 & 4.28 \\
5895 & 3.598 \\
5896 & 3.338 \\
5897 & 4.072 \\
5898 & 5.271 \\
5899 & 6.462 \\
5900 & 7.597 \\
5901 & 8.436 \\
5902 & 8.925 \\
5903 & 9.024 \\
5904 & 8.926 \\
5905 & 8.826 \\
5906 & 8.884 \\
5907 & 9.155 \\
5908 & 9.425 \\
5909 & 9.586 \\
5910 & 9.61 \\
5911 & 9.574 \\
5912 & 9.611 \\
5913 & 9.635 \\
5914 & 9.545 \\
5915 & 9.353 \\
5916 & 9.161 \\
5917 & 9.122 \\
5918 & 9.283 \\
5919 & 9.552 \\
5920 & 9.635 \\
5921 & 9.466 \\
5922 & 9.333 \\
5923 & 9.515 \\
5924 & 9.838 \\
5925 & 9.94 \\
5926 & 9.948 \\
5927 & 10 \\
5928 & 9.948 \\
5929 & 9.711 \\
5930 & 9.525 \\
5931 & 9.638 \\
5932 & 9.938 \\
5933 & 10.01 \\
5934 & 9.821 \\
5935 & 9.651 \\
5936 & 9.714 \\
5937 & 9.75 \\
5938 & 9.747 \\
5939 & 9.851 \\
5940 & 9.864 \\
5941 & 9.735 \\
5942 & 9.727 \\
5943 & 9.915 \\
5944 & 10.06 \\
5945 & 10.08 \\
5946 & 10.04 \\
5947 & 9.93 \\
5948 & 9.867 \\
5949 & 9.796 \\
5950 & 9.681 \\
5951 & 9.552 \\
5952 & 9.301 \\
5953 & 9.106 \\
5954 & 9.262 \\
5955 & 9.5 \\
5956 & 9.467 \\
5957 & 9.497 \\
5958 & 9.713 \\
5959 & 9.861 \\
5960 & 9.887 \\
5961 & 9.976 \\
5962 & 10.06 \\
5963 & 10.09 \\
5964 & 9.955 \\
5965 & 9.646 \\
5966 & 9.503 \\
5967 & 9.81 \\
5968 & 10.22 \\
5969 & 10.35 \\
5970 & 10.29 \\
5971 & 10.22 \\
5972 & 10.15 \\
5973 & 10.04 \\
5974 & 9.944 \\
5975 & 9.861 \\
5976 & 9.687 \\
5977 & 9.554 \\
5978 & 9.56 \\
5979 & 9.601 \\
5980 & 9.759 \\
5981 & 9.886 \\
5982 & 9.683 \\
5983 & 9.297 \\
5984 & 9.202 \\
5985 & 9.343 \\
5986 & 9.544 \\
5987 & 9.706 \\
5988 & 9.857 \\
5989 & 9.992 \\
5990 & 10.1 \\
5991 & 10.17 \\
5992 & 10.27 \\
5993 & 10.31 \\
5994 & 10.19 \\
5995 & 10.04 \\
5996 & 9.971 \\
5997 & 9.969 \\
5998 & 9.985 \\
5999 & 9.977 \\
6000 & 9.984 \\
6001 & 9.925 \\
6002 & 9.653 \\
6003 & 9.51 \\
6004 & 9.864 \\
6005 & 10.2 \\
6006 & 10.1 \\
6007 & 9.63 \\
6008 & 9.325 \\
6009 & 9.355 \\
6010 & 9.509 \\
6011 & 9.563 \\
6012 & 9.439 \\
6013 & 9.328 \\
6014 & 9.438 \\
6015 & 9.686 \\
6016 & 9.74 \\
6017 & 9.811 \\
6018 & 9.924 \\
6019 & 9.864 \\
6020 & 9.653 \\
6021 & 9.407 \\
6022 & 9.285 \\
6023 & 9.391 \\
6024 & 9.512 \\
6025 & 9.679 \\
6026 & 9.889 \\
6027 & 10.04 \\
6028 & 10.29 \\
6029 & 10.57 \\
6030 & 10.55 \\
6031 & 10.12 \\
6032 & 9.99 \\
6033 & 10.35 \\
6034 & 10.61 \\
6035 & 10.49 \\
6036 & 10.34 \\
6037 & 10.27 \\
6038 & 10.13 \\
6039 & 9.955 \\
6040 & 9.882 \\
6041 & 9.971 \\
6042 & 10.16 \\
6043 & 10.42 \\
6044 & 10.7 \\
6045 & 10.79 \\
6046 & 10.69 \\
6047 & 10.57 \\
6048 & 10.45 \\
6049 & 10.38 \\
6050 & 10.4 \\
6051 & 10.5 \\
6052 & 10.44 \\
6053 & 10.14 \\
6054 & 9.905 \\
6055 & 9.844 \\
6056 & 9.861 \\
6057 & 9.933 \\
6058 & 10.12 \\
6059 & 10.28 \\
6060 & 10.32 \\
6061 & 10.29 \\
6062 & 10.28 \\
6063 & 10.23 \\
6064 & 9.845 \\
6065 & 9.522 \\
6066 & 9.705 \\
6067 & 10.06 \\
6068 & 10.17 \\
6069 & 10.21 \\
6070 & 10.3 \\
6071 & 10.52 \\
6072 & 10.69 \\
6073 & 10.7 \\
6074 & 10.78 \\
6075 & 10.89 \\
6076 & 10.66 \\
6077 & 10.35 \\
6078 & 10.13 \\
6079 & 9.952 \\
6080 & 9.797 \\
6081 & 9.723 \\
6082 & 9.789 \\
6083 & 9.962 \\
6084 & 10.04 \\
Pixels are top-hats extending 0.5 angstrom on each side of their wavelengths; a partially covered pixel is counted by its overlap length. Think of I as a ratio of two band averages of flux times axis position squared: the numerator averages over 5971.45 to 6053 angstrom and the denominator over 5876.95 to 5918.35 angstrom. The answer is 1.4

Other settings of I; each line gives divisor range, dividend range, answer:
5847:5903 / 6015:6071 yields 1.33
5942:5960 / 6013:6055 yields 1.07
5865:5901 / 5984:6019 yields 1.39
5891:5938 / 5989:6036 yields 1.20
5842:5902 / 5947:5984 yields 1.23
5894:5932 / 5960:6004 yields 1.17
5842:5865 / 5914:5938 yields 1.04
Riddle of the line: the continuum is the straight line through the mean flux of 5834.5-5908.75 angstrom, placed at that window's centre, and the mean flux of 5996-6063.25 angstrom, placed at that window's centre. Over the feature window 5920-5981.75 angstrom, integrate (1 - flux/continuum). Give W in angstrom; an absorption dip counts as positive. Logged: -3.8 angstrom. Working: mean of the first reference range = 8.44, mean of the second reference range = 10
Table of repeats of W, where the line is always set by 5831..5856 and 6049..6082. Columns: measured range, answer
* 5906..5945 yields 1.3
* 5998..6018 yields 0.8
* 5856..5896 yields 8.1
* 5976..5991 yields 0.6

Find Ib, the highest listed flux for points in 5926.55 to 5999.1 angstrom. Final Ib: 10.35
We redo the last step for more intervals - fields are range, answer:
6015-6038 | 10.61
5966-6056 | 10.79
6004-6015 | 10.2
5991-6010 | 10.31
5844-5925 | 10.22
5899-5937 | 10.01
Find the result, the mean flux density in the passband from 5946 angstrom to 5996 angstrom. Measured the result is 9.81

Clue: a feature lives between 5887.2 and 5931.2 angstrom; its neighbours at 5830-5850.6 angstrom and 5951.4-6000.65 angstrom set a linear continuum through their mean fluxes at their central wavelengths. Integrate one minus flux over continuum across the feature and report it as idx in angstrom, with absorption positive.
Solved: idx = 8.61 angstrom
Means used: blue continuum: 9.9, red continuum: 9.82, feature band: 7.93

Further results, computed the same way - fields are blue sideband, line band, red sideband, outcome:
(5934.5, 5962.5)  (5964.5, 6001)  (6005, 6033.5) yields -0.5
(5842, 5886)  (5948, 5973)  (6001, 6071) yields -0.2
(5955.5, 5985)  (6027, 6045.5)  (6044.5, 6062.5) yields -0.2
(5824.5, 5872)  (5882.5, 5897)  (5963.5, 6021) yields 6.9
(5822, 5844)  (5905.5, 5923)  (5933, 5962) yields 0.7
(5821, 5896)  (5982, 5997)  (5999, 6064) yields -0.2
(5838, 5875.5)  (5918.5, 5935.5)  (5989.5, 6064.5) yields 0.1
